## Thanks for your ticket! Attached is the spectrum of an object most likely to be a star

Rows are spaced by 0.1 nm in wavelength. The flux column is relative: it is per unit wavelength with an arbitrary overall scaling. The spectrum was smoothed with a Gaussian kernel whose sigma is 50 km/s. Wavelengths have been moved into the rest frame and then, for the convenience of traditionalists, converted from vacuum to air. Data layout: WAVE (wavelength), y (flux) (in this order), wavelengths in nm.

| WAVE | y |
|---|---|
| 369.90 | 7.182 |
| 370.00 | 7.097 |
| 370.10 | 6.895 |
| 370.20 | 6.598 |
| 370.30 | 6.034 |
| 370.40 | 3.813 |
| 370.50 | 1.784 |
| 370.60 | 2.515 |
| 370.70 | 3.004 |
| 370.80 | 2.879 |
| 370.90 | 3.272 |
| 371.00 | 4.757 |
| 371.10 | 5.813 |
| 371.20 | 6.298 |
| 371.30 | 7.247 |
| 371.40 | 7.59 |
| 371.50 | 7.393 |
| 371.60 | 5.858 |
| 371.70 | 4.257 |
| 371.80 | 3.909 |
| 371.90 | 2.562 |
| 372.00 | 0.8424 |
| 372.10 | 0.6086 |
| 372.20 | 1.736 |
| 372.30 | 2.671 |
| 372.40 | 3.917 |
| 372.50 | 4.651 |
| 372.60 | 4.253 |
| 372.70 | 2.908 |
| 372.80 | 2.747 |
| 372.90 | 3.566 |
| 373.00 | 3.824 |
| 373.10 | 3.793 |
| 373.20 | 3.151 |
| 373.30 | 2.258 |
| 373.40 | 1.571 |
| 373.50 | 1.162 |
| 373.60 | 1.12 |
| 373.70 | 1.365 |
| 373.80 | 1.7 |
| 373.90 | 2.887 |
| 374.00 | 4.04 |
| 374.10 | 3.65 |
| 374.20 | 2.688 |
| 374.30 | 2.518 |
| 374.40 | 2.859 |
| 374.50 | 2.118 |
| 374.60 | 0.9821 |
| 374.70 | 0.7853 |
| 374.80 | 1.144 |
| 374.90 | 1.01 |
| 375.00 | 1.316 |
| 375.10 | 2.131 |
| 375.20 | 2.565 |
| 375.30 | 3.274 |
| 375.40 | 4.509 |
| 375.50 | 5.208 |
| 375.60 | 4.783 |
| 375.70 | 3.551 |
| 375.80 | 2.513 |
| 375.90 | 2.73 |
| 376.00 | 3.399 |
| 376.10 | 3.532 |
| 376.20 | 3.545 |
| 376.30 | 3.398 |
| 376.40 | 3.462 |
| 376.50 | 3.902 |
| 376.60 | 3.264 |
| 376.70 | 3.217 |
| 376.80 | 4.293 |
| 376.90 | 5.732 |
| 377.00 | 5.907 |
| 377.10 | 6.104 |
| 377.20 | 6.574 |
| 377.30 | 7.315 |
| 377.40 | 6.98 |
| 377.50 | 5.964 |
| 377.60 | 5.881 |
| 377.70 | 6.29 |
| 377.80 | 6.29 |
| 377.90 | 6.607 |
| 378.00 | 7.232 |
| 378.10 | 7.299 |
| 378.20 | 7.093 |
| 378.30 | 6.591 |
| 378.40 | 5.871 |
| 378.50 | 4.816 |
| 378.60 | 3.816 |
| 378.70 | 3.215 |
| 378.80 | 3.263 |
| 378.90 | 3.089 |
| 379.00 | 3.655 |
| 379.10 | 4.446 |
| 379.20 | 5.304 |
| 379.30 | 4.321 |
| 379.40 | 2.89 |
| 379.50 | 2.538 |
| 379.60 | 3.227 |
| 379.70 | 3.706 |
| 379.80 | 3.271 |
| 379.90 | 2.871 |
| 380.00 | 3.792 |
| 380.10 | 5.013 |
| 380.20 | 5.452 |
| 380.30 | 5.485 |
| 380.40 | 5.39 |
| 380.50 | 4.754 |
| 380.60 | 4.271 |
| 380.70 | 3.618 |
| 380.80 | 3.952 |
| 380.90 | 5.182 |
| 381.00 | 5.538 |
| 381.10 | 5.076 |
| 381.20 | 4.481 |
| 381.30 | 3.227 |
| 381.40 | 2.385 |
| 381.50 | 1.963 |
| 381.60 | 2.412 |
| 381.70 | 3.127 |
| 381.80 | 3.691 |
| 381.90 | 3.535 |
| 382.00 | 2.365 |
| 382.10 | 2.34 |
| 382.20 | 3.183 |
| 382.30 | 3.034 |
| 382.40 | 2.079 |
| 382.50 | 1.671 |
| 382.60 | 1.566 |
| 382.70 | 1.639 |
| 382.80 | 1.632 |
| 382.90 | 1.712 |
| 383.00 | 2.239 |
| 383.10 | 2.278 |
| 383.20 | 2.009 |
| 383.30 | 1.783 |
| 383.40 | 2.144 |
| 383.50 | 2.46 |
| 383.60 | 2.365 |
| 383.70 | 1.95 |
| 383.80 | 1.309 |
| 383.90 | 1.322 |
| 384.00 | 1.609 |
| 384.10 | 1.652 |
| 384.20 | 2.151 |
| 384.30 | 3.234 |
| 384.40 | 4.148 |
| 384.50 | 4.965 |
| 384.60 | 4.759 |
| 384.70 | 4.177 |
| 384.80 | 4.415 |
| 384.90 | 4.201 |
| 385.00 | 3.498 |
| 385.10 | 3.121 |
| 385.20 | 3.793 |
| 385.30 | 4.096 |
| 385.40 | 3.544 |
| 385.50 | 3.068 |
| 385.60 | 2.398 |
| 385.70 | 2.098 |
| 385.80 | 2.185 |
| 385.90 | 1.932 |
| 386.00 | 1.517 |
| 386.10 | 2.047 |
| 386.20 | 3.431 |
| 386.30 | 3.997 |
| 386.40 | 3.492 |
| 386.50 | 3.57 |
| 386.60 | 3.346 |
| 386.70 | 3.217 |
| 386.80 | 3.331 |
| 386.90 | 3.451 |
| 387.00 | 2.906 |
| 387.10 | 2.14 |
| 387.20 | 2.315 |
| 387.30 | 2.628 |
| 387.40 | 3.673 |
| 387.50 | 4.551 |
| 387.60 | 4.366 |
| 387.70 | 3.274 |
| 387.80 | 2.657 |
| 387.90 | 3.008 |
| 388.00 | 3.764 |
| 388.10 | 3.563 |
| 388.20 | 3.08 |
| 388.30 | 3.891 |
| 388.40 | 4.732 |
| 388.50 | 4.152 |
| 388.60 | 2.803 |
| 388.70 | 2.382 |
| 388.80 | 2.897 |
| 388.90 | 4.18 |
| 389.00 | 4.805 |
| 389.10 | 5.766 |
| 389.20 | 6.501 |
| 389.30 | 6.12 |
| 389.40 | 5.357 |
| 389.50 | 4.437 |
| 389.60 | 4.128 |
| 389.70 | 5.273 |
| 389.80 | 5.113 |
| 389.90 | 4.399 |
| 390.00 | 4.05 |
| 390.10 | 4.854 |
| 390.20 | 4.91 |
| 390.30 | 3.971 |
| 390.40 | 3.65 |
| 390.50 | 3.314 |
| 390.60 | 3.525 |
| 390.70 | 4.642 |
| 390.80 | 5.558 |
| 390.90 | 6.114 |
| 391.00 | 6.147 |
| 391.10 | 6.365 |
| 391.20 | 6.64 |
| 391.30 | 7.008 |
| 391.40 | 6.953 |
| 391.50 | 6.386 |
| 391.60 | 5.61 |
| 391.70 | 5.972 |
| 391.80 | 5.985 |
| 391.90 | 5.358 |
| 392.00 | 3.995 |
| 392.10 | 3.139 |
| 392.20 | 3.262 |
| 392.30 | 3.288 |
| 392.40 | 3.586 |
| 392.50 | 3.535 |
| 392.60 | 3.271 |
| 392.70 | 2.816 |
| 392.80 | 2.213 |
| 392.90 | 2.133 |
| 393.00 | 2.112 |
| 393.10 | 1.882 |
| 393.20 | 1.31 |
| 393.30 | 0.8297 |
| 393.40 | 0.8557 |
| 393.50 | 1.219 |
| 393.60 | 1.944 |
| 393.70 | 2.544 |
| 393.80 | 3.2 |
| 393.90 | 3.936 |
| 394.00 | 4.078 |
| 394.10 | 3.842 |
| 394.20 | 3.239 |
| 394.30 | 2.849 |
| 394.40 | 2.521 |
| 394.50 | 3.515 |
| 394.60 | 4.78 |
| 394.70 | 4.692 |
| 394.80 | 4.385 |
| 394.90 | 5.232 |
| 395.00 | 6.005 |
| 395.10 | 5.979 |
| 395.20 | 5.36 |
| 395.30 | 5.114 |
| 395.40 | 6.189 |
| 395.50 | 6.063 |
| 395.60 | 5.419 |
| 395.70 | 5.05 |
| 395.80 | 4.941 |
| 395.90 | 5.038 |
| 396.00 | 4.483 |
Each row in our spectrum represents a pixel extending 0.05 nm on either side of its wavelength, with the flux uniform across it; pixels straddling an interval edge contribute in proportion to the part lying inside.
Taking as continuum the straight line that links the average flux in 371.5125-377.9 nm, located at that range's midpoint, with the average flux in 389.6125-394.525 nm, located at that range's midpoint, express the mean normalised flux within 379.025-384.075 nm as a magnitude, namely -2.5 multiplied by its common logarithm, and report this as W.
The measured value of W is 0.162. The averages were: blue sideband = 3.49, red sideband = 3.94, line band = 3.15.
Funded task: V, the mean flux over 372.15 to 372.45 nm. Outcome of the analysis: 2.77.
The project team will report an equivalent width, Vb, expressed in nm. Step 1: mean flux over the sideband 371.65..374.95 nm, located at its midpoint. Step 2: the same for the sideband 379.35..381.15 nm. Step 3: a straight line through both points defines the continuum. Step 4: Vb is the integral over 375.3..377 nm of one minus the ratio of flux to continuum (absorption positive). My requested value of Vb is -0.34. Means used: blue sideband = 2.52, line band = 3.86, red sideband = 4.22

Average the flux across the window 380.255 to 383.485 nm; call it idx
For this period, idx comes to 3.11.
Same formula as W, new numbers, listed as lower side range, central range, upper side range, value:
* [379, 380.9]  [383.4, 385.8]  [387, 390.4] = 0.33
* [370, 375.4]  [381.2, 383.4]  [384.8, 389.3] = 0.37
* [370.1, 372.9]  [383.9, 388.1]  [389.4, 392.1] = 0.46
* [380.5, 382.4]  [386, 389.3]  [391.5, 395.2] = -0.01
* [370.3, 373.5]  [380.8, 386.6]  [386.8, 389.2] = 0.24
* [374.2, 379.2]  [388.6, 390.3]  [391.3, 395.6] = -0.17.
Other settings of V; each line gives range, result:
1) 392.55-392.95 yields 2.61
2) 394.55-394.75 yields 4.74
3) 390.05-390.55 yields 4.14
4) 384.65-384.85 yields 4.3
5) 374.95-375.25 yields 2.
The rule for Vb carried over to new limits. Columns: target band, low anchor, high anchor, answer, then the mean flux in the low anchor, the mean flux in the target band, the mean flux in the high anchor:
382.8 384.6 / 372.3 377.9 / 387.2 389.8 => 0.71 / 3.55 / 2.36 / 4.07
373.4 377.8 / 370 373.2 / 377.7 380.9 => 0.91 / 4.16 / 3.53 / 4.65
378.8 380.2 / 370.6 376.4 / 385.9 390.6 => -0.12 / 3.22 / 3.75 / 3.78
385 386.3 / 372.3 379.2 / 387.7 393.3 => 0.40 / 3.84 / 2.84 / 4.26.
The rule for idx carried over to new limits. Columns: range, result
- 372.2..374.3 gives 2.86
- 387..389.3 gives 3.72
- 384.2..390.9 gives 3.77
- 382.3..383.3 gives 1.92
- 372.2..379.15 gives 3.81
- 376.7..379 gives 5.64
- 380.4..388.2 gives 3.05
